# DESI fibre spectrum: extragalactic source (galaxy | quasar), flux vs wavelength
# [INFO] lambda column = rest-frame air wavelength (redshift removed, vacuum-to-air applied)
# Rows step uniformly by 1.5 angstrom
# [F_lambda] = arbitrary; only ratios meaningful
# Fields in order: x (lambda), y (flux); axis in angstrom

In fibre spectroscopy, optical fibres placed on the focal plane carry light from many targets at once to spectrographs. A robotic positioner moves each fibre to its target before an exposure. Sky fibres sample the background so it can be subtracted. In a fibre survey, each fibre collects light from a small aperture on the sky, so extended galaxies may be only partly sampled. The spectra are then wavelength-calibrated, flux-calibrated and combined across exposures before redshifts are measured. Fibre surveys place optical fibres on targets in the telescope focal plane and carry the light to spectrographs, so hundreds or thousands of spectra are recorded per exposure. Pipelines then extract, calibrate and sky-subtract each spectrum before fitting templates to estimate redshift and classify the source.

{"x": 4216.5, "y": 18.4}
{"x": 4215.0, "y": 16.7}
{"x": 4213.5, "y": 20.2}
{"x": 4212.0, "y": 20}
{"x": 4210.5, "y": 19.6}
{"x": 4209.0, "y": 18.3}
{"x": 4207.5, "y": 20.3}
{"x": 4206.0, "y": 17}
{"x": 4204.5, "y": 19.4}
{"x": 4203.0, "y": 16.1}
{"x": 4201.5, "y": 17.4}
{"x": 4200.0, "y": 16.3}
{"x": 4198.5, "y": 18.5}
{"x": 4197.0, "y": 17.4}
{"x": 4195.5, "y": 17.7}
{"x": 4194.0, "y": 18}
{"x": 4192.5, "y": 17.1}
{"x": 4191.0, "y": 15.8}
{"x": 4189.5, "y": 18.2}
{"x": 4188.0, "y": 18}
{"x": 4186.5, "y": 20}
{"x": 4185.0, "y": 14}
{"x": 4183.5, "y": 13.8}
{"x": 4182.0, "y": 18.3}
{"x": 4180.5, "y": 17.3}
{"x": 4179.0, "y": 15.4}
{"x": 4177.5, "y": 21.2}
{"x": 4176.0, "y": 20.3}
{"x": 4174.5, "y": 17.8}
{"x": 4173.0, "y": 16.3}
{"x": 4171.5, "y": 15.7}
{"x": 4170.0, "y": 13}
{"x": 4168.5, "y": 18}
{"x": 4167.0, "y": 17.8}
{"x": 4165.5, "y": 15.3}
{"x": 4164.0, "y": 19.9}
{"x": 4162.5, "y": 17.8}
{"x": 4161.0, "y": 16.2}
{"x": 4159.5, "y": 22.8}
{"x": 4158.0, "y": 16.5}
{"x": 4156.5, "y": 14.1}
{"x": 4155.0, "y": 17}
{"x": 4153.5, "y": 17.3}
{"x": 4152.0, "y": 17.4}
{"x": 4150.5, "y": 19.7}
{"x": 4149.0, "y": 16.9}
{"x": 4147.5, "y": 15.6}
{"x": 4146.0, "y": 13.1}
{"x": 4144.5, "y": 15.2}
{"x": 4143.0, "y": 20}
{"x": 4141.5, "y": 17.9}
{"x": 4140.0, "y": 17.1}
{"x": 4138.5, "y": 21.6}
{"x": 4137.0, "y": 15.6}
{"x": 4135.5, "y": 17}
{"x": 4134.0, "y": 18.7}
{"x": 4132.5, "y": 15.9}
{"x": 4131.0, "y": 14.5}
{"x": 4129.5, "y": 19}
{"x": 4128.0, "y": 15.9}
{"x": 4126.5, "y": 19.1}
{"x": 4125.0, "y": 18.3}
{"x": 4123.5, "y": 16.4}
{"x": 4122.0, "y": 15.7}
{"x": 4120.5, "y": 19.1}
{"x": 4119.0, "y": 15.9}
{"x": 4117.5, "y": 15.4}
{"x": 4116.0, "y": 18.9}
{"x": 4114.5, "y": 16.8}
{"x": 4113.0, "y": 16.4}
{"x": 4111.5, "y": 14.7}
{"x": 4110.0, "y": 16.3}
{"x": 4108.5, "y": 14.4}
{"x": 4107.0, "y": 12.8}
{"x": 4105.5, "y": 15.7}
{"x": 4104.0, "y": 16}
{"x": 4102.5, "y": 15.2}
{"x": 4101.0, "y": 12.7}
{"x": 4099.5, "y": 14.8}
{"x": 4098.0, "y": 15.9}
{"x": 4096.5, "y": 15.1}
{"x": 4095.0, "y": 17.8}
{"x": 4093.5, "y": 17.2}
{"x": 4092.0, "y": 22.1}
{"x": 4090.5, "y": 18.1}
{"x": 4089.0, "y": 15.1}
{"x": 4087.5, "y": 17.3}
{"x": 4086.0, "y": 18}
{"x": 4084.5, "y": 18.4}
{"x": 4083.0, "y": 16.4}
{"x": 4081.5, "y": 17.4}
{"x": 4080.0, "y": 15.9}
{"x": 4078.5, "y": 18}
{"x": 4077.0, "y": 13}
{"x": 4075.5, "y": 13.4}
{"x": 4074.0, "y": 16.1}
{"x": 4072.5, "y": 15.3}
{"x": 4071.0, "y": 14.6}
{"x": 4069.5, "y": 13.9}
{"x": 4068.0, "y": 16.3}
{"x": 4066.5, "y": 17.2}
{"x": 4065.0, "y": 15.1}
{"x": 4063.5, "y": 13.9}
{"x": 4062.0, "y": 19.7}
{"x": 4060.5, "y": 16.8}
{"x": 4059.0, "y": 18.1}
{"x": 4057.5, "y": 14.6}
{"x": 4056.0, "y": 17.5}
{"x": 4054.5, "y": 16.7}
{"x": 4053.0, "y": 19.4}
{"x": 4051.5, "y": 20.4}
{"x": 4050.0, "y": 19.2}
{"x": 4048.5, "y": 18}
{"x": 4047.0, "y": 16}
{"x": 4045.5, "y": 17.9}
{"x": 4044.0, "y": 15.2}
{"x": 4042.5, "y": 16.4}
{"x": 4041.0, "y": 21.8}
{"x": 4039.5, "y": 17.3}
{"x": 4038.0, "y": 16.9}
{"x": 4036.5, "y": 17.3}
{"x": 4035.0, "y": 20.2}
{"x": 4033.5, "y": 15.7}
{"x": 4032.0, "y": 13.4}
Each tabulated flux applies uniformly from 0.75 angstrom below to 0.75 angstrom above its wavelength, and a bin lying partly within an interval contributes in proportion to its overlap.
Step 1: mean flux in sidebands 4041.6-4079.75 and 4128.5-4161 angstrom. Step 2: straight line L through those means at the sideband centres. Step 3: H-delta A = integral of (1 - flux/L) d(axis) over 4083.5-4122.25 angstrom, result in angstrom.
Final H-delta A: 1.1 angstrom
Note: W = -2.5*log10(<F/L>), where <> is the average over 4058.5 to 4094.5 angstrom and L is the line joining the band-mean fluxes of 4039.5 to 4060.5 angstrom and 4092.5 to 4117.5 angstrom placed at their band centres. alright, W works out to 0.012 mag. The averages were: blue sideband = 17.7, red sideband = 15.7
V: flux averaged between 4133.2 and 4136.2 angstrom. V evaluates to 17.8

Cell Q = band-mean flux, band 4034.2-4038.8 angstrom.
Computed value 18.1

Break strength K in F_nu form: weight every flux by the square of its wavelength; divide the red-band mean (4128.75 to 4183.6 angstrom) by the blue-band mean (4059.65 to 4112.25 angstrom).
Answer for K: 1.11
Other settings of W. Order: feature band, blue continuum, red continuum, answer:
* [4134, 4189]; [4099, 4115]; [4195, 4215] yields -0.03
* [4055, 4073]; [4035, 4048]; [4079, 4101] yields 0.08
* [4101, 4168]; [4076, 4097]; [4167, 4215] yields 0.03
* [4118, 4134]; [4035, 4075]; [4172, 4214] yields 0.02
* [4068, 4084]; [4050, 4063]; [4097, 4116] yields 0.09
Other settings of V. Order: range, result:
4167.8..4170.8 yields 15.5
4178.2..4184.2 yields 16.3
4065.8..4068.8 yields 16.7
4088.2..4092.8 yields 18.4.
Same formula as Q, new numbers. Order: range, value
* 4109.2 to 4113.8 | 15.8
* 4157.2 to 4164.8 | 18.6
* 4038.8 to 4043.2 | 18.5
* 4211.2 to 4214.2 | 20.1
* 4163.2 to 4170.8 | 16.8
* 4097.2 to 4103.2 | 14.6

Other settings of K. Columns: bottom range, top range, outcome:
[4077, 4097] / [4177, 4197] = 1.05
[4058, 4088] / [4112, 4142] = 1.09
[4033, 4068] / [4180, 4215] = 1.09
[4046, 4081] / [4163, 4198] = 1.11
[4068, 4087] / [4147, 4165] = 1.15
